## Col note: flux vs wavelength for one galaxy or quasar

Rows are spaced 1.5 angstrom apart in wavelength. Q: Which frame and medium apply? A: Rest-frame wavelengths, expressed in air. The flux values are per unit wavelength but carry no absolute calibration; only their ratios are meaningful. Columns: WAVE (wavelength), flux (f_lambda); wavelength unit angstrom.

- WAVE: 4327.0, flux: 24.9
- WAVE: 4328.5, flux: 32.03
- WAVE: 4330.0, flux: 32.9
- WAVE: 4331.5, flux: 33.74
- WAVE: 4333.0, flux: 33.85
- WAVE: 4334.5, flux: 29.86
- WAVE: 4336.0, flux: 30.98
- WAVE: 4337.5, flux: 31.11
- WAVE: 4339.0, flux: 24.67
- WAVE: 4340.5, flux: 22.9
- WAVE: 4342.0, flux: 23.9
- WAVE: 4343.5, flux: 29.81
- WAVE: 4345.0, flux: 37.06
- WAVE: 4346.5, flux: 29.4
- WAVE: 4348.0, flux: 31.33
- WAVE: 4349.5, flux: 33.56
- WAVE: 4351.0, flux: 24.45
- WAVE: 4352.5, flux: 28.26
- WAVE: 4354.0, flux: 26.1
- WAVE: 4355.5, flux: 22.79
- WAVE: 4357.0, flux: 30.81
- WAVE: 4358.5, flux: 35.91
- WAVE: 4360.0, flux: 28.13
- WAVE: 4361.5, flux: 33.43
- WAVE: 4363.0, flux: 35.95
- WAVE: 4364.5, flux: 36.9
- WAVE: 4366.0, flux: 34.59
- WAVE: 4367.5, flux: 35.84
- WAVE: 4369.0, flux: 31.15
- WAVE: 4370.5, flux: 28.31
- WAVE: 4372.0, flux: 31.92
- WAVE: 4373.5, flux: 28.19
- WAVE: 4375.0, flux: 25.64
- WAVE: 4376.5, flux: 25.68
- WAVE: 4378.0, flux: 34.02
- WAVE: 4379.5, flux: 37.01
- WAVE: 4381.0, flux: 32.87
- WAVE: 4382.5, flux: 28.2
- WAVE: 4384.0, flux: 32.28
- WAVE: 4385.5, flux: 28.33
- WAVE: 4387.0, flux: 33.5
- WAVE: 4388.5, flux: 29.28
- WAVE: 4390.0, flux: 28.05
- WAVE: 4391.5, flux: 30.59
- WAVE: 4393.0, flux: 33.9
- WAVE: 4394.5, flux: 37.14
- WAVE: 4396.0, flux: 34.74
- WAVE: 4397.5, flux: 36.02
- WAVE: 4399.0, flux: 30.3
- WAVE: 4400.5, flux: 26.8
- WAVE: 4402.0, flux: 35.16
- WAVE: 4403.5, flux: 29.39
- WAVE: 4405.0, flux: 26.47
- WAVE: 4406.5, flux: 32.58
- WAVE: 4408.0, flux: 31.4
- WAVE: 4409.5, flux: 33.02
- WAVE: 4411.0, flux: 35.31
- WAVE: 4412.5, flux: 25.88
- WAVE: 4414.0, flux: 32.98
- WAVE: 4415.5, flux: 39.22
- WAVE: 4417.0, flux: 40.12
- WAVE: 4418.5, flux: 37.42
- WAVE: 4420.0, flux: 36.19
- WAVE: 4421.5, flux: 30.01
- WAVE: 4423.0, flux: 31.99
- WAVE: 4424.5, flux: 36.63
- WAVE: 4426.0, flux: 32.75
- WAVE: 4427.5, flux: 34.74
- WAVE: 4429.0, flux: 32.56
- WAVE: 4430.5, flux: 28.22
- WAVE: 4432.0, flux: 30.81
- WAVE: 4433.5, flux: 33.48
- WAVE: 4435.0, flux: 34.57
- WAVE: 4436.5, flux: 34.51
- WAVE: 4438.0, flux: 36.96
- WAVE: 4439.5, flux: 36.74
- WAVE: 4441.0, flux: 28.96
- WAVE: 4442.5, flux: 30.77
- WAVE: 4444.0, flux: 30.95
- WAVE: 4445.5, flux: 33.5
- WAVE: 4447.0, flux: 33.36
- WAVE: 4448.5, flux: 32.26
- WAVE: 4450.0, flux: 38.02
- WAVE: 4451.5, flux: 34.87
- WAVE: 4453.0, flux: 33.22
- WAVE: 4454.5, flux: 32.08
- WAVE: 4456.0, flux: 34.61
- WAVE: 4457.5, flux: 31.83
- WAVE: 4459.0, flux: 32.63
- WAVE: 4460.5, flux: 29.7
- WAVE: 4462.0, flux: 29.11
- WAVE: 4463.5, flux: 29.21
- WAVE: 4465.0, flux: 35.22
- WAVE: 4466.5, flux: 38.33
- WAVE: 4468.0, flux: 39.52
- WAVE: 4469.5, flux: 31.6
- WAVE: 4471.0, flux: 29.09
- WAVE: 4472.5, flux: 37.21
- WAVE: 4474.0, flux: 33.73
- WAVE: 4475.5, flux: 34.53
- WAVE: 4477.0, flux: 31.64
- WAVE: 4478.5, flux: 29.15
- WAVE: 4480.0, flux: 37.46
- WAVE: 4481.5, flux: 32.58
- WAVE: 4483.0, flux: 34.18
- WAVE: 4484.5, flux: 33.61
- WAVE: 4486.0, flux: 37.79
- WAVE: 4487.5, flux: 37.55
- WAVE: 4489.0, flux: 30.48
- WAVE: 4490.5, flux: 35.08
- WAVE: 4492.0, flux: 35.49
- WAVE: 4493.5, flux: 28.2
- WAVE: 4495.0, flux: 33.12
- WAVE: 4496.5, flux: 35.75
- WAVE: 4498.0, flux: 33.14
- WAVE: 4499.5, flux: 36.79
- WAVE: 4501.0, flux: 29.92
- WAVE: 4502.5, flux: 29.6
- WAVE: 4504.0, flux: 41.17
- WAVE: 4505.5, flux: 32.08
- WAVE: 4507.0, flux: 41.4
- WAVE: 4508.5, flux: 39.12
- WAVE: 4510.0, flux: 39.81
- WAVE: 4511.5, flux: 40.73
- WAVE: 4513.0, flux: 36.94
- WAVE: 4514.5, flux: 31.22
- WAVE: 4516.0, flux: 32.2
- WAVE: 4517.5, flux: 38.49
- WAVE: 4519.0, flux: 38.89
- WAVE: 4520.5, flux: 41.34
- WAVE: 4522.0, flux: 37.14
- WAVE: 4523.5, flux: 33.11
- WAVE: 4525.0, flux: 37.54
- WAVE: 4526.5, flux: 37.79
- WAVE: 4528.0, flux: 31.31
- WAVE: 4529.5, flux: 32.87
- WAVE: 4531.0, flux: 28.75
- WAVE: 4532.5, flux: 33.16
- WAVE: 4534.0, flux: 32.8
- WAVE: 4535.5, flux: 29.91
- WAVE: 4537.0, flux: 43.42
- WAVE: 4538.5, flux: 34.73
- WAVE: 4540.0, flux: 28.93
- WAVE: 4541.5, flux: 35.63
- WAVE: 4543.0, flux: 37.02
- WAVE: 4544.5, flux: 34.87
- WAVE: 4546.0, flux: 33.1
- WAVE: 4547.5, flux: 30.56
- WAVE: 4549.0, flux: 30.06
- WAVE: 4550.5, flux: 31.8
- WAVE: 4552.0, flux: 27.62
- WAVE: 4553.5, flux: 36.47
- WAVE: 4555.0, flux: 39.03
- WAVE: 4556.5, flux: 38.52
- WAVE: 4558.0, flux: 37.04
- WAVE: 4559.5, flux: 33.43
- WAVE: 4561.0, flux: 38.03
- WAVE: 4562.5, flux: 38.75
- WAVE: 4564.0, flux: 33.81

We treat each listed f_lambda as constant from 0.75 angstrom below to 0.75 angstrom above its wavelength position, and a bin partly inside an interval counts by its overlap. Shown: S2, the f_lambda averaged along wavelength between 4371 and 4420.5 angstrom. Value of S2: 32.1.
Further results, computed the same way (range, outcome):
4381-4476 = 32.9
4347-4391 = 30.8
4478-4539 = 35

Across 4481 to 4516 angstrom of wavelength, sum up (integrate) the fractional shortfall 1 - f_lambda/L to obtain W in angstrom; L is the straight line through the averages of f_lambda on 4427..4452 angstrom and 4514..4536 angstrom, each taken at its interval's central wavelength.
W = -0.9 angstrom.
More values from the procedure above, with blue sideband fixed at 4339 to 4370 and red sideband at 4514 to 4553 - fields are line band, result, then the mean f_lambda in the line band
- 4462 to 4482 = -0.5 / 33.6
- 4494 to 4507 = -0.3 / 34.3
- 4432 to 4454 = -0.9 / 33.6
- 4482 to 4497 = -0.4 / 34.1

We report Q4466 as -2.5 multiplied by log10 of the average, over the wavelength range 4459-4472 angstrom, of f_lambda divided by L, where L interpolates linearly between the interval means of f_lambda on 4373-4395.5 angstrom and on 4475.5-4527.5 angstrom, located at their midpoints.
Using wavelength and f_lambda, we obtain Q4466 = 0.04 mag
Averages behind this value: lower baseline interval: 31.1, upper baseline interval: 35.3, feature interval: 32.8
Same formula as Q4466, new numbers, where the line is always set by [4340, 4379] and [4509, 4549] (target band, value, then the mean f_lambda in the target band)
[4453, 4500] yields 0.001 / 33.5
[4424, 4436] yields -0.022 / 32.9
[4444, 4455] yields -0.030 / 33.7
